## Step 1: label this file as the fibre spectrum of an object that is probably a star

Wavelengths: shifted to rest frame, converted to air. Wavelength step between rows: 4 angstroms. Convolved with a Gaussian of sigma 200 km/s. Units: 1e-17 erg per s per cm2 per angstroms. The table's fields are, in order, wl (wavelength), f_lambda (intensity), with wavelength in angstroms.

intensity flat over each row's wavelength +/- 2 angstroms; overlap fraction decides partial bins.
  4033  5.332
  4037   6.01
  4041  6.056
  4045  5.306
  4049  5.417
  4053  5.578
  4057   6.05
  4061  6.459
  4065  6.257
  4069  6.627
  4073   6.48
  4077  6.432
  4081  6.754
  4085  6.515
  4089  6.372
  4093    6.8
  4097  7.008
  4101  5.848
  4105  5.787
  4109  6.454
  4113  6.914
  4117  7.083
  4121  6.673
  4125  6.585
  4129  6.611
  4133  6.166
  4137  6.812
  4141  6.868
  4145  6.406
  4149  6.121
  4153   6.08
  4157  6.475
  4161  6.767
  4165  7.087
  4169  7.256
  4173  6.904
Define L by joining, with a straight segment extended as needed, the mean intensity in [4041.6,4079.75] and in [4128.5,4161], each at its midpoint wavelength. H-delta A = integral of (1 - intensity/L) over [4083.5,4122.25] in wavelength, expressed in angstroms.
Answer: -1.7 angstroms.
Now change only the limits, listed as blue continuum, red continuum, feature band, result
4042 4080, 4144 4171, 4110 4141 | -1.27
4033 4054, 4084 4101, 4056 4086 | -1.39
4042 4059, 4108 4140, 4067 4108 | -2.15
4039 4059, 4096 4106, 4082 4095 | -1.12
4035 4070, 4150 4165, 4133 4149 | -0.35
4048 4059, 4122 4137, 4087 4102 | -1.00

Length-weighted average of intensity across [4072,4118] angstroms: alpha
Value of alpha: 6.53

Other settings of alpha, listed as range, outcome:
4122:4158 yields 6.46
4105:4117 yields 6.6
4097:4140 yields 6.53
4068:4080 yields 6.52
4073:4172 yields 6.58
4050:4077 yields 6.23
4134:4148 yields 6.62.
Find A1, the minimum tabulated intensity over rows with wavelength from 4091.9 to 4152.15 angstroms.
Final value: 5.787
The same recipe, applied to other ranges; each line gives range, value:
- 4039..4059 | 5.306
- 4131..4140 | 6.166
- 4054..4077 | 6.05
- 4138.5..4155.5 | 6.08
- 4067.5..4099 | 6.372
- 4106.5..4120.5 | 6.454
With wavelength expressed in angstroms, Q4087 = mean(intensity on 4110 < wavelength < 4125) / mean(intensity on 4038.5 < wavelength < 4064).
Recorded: 1.17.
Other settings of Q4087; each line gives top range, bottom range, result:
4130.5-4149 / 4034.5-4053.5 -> 1.15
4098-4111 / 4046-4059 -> 1.08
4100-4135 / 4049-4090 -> 1.03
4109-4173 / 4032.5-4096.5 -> 1.08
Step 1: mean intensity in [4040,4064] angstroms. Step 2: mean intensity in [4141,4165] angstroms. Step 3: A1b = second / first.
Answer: 1.1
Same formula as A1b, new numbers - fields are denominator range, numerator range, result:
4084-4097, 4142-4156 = 0.94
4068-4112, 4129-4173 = 1.02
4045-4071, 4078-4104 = 1.08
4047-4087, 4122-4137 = 1.04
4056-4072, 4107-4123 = 1.06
